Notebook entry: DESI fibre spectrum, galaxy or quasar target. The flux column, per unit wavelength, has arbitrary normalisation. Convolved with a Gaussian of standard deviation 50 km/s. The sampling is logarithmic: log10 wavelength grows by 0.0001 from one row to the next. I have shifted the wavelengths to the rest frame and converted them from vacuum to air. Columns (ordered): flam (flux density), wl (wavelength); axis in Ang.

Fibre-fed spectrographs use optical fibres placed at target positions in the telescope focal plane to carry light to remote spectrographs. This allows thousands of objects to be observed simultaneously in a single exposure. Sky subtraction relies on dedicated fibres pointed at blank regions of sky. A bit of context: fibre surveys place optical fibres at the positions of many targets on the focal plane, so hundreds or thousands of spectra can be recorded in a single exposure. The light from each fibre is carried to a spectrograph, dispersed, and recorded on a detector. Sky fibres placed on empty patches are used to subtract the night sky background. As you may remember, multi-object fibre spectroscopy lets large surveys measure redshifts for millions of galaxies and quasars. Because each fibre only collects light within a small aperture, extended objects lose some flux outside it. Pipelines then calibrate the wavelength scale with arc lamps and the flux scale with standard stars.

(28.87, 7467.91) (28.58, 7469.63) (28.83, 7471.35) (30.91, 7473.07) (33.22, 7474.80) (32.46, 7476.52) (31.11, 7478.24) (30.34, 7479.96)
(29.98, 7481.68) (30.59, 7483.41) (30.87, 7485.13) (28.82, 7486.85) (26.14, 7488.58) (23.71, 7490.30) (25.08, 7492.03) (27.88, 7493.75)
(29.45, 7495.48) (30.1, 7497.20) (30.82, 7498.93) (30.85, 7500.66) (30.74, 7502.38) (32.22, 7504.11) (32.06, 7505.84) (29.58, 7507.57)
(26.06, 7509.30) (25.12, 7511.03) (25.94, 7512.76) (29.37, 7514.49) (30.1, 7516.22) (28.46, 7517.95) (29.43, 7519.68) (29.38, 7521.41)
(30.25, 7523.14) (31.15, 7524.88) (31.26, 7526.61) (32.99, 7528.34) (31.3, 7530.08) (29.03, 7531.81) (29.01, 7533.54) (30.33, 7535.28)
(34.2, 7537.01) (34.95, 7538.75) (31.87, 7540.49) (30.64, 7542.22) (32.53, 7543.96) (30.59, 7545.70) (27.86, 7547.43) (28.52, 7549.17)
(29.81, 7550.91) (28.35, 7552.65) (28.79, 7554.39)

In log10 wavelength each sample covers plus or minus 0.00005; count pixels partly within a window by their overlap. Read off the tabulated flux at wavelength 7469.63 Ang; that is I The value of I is 28.58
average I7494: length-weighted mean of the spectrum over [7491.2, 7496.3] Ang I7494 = 27.5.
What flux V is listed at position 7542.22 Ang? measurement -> 30.64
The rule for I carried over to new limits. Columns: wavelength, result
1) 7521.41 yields 29.38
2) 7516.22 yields 30.1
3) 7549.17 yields 28.52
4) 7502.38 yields 30.74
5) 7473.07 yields 30.91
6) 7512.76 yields 25.94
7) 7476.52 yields 32.46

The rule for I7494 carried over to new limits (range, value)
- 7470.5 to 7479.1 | 31.3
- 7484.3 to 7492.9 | 26.9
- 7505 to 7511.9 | 28.2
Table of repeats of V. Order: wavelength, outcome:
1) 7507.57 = 29.58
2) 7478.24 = 31.11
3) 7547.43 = 27.86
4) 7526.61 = 31.26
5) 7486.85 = 28.82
